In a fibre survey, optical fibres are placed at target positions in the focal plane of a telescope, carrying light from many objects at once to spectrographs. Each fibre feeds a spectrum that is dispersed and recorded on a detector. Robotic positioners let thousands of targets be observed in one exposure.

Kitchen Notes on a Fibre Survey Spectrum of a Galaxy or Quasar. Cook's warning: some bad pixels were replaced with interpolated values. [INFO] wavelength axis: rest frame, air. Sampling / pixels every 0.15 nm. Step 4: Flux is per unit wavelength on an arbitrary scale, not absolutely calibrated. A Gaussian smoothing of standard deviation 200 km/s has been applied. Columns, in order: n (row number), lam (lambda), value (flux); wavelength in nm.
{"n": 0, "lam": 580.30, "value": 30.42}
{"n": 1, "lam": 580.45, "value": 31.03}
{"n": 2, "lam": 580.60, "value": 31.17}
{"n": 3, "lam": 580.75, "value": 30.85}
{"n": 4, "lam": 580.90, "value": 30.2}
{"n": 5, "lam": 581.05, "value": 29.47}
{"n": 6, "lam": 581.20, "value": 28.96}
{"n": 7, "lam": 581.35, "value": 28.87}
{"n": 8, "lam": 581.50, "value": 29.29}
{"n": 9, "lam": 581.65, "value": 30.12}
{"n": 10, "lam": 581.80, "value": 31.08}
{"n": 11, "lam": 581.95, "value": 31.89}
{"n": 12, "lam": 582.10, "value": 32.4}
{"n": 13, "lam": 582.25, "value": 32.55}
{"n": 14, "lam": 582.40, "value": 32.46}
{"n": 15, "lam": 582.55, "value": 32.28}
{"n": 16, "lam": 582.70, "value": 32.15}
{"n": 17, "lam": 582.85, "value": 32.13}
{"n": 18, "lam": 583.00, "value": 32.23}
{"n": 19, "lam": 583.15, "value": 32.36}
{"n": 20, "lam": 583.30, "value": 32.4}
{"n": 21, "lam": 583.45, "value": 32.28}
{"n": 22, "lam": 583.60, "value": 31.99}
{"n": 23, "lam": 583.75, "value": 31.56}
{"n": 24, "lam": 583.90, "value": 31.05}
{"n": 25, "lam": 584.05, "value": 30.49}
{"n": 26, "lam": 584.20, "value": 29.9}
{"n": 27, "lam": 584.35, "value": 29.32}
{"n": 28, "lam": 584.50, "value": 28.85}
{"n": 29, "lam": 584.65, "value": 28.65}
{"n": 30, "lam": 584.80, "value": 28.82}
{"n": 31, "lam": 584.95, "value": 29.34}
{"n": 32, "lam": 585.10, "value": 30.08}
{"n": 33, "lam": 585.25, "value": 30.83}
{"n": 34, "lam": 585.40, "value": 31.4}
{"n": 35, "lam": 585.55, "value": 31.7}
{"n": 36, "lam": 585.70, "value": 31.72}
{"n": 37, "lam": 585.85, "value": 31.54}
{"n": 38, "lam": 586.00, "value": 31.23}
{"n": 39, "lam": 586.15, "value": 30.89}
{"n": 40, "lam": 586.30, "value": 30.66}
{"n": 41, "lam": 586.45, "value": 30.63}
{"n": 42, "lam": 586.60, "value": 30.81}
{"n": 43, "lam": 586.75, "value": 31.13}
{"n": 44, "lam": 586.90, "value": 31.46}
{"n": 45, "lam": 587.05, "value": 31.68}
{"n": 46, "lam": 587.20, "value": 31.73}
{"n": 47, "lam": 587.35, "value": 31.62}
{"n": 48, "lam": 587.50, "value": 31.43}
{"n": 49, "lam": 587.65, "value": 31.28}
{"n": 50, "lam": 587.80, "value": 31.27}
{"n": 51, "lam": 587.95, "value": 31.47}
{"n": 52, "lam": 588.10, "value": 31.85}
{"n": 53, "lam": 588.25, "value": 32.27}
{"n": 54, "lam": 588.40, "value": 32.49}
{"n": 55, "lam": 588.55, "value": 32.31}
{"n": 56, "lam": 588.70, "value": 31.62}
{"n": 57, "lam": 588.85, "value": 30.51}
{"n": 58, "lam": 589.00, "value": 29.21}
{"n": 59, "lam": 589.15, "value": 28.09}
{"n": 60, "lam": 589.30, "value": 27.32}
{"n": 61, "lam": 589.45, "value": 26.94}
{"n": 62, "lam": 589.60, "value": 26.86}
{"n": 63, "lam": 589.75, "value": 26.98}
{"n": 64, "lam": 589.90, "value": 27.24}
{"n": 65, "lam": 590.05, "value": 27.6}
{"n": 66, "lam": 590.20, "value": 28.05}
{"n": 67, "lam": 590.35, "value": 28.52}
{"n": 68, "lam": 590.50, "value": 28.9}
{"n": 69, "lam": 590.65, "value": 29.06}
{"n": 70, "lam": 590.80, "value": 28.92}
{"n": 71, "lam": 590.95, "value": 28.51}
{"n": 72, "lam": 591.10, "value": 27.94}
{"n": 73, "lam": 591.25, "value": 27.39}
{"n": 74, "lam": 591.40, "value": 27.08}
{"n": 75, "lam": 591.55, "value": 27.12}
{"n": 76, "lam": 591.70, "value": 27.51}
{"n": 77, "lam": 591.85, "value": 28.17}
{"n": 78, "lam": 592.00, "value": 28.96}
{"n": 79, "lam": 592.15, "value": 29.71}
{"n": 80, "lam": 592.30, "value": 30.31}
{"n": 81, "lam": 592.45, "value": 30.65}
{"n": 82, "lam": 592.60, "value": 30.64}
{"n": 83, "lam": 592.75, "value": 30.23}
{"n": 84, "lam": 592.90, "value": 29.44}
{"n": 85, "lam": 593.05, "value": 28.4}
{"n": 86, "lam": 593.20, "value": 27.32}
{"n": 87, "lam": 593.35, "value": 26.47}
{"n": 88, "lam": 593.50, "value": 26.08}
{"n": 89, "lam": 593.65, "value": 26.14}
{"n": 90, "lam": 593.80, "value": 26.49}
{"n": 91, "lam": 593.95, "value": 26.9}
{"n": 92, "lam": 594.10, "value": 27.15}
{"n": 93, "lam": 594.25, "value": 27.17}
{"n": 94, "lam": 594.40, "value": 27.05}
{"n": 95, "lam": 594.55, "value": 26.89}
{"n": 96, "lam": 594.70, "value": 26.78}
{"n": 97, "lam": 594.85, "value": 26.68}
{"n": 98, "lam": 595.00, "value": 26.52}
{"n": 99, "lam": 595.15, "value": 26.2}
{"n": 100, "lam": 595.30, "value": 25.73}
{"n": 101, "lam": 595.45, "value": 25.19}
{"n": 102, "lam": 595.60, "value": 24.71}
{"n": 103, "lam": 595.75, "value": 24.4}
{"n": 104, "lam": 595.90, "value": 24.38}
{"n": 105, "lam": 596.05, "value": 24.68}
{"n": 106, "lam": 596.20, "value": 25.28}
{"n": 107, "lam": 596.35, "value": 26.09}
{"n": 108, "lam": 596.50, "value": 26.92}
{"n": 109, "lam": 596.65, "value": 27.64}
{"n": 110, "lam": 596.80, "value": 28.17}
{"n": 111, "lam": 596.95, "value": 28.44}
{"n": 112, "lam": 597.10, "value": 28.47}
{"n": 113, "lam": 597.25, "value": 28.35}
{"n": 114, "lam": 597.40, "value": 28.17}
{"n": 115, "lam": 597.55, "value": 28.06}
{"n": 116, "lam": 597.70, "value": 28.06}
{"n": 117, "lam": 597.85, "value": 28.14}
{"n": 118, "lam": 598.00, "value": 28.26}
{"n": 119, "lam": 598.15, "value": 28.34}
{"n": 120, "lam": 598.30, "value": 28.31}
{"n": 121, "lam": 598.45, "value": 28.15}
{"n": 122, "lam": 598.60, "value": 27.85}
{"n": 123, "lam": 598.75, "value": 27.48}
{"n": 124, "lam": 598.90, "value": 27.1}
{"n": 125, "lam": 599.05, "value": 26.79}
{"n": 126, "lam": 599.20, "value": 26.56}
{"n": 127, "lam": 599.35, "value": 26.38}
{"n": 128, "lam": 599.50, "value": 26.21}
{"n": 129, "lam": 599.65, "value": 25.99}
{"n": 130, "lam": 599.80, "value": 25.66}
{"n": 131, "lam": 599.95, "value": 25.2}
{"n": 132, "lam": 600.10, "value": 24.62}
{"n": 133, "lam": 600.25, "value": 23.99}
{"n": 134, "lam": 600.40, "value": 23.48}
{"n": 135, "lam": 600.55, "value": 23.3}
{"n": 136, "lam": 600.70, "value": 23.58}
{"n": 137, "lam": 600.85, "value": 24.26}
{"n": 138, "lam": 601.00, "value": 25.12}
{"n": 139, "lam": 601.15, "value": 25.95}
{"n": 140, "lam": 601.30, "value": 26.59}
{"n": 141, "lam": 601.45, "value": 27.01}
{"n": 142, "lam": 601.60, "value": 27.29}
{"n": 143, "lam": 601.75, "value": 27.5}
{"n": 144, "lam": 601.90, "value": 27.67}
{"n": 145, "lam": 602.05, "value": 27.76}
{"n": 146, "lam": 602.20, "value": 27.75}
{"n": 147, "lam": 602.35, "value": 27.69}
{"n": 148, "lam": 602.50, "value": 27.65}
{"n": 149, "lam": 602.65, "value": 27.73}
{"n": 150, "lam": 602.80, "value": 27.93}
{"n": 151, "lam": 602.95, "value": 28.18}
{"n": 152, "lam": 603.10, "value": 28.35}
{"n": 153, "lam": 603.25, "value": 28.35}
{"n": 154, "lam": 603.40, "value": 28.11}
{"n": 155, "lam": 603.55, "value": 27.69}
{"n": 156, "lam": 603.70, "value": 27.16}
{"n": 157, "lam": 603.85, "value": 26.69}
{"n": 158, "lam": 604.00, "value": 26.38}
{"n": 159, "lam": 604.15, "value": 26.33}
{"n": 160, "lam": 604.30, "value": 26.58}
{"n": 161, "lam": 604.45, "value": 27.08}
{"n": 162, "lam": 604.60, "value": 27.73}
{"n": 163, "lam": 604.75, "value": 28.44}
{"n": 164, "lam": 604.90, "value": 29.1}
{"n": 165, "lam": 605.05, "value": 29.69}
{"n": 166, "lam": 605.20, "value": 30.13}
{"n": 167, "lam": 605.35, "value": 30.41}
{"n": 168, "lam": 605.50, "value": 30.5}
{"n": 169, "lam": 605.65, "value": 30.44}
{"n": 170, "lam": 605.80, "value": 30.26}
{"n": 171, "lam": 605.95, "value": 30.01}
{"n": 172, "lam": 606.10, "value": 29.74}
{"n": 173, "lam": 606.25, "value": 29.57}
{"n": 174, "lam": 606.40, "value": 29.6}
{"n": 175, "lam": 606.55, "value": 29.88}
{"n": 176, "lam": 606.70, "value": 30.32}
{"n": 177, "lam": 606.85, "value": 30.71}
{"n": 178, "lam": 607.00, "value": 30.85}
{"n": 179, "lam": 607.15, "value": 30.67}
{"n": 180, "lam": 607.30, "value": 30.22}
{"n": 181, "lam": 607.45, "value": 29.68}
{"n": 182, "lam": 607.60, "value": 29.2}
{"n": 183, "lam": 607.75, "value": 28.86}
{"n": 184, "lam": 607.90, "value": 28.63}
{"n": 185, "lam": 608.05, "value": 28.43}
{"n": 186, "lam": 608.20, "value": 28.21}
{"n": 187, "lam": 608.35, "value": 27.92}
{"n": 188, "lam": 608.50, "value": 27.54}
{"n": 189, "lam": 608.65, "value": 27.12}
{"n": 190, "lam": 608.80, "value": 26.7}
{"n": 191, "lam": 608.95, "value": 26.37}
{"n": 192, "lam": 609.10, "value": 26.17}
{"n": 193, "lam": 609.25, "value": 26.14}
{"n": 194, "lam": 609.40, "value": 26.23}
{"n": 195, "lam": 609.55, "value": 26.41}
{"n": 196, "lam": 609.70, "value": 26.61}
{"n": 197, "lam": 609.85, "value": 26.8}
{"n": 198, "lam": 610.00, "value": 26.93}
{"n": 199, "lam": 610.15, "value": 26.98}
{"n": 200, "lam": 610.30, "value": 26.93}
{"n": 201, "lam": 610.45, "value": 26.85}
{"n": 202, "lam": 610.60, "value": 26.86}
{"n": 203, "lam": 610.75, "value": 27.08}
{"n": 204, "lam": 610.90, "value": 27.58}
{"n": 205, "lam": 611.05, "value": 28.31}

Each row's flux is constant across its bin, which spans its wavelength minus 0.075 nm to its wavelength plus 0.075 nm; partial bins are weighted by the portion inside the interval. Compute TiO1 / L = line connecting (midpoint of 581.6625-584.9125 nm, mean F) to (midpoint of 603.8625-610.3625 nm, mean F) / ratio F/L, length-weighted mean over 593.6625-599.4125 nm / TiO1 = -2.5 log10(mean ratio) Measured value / 0.10 mag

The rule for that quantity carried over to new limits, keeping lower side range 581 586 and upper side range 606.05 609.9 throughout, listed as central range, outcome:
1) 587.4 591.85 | 0.042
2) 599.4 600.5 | 0.169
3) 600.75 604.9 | 0.066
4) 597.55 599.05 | 0.057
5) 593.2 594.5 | 0.121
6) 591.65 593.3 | 0.030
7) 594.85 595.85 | 0.165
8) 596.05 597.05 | 0.101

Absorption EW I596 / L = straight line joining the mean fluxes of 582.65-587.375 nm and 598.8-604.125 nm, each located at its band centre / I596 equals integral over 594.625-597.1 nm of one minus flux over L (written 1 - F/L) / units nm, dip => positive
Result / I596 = 0.163 nm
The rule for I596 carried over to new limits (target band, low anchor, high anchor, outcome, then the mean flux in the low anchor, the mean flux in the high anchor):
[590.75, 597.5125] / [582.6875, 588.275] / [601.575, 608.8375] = 0.59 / 31.1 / 28.6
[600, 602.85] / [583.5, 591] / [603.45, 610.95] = 0.26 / 30.2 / 28.2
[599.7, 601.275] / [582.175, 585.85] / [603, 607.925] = 0.26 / 31.1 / 29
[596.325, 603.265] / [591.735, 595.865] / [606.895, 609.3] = 0.21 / 27.4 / 28.3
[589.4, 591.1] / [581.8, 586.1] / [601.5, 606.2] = 0.13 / 31.2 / 28.3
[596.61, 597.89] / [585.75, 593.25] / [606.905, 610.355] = 0.03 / 29.7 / 27.8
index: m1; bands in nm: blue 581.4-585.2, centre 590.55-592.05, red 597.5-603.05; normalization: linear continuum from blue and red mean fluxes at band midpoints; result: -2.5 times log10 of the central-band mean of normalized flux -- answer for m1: 0.03 mag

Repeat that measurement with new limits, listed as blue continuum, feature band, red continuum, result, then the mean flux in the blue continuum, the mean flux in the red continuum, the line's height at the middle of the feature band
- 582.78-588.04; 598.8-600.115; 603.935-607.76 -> 0.14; 31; 29.3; 29.9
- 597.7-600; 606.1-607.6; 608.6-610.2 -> -0.13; 27.1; 26.6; 26.7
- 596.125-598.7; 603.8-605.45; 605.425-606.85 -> 0.06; 27.8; 30.1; 29.7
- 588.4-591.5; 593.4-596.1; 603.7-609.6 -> 0.10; 28.5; 28.6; 28.6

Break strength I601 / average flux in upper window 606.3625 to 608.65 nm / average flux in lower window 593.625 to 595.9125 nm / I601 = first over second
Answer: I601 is 1.1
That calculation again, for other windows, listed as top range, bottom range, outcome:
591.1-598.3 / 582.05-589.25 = 0.88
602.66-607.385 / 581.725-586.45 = 0.93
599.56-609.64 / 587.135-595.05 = 0.96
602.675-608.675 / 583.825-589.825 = 0.95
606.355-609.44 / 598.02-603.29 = 1.07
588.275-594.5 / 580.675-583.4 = 0.91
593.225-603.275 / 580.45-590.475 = 0.87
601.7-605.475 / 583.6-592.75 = 0.94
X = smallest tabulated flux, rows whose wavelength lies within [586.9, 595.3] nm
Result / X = 25.73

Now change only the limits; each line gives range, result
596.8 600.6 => 23.3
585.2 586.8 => 30.63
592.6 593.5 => 26.08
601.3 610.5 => 26.14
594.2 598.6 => 24.38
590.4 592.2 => 27.08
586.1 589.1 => 29.21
